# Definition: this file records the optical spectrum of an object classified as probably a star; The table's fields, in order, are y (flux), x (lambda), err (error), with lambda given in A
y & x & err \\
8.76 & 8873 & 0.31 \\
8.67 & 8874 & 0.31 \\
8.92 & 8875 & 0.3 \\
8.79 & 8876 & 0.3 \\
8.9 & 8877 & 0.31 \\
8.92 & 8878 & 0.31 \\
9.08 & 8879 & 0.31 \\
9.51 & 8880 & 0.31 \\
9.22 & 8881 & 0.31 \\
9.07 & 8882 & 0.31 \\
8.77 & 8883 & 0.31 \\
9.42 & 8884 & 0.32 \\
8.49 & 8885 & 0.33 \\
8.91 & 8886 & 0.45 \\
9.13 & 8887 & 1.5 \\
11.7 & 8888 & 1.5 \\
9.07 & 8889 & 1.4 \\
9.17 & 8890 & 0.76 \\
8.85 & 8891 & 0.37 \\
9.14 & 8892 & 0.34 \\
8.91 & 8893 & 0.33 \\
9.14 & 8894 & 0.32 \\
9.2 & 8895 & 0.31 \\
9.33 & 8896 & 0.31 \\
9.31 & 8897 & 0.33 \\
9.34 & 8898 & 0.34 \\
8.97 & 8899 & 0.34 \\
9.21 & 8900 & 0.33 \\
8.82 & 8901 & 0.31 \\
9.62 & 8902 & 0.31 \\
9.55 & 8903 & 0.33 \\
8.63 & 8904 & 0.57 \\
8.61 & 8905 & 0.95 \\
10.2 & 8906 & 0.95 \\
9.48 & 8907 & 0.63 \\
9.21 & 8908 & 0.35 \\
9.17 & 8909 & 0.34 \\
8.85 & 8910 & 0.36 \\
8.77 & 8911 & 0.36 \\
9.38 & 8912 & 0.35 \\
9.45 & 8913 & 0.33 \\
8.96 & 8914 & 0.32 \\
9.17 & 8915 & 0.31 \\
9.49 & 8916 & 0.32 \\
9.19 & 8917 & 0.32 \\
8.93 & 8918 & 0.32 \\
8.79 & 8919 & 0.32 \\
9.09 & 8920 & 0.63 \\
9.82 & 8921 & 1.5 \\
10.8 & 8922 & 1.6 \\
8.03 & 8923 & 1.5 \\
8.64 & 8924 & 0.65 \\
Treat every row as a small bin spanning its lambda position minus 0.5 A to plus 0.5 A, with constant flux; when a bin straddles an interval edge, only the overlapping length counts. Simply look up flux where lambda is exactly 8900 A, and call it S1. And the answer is 9.21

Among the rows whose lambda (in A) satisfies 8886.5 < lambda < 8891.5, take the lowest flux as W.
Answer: 8.85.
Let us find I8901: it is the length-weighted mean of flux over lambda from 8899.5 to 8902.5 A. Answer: 9.22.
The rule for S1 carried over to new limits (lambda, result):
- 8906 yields 10.2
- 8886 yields 8.91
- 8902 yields 9.62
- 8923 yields 8.03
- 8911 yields 8.77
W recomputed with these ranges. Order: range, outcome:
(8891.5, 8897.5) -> 8.91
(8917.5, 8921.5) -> 8.79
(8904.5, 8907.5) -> 8.61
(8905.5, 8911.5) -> 8.77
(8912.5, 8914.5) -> 8.96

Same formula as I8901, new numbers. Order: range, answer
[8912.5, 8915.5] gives 9.19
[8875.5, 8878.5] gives 8.87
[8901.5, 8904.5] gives 9.27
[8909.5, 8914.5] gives 9.08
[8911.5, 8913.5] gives 9.41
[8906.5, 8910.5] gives 9.18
